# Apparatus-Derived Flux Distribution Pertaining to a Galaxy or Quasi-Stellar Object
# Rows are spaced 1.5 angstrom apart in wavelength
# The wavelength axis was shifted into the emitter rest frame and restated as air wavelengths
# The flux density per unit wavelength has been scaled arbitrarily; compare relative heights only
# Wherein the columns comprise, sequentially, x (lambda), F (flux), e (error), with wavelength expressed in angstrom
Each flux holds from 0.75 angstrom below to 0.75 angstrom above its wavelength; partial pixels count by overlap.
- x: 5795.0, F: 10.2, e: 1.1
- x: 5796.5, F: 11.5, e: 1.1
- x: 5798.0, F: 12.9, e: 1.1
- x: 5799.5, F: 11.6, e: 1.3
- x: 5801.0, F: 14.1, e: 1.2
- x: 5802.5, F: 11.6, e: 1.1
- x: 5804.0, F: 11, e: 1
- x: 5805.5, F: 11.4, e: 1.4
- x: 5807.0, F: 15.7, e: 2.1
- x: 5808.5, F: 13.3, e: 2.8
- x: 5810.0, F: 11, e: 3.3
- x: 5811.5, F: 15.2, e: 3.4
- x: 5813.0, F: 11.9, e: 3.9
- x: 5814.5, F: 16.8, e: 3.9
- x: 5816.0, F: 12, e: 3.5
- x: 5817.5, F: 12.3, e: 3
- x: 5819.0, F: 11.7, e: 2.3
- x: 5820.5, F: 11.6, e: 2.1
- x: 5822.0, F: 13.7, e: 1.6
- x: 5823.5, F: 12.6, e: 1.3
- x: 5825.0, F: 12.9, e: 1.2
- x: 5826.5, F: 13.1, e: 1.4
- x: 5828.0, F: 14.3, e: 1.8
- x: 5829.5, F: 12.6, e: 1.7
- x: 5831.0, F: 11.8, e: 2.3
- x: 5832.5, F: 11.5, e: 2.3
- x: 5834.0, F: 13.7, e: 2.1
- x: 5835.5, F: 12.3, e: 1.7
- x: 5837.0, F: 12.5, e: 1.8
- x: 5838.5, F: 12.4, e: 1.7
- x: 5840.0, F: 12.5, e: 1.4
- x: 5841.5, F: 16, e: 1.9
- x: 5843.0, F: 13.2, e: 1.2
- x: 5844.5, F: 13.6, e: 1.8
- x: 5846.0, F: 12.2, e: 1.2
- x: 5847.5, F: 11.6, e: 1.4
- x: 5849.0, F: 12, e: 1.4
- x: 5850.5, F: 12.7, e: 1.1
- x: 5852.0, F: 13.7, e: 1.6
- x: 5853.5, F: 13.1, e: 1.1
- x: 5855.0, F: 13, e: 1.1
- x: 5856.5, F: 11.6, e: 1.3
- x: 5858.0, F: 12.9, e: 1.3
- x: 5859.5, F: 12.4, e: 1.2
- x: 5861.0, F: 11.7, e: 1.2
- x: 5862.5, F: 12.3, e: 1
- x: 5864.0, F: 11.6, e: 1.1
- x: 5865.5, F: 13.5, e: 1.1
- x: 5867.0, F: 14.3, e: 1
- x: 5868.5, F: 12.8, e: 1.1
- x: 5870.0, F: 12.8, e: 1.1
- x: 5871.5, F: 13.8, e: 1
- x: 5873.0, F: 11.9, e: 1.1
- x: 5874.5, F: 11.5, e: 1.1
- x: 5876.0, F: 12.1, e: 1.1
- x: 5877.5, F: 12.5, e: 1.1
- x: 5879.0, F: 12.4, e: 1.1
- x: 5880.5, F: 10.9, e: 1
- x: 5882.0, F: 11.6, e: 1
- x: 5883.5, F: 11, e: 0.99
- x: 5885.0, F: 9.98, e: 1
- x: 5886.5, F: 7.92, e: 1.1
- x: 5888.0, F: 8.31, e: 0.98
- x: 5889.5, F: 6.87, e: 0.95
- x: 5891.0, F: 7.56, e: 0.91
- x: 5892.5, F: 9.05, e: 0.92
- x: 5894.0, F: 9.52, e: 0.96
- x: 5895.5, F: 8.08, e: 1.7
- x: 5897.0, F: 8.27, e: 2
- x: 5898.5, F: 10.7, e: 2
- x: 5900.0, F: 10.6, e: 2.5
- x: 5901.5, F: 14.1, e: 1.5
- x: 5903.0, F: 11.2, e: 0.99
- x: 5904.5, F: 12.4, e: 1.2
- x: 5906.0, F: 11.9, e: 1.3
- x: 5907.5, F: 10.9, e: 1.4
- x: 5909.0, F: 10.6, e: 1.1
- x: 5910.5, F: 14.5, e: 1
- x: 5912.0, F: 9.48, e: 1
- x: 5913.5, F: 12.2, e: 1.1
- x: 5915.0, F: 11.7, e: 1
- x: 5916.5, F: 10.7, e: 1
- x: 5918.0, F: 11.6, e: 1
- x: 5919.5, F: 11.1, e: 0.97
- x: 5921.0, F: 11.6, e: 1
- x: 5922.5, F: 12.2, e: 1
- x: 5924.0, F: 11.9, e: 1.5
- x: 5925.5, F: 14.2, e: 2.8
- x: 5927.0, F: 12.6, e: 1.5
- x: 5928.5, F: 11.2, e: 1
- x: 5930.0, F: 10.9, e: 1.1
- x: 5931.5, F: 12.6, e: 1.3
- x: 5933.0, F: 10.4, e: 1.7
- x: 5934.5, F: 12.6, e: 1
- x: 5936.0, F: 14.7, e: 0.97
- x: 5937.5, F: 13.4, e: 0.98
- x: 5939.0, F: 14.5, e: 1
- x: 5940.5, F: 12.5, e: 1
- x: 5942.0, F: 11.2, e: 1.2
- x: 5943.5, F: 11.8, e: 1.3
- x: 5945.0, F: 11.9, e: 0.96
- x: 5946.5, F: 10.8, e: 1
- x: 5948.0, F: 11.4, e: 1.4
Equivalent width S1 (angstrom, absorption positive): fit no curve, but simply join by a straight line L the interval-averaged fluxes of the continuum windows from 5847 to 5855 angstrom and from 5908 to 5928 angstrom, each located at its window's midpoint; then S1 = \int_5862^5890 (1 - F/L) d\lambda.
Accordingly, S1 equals 2.0 angstrom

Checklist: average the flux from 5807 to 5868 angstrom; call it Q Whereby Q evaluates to 12.9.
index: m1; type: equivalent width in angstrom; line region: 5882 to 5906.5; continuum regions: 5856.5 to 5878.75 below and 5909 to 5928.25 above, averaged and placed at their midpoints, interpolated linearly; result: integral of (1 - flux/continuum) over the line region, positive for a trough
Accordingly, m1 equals 4.67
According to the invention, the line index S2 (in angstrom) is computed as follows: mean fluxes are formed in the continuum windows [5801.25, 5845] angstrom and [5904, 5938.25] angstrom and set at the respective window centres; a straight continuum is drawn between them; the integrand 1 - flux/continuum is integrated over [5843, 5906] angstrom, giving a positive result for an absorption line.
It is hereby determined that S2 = 4.8 angstrom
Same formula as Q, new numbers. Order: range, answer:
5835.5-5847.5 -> 13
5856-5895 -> 11.2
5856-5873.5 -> 12.7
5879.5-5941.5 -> 11.2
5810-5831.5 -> 13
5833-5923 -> 11.7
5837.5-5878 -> 12.7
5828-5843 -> 12.9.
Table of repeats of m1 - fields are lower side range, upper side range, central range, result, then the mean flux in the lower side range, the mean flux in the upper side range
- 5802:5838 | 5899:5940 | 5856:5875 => -0.2 angstrom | 12.8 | 12.1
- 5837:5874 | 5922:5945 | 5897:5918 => 1.8 angstrom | 12.8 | 12.4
